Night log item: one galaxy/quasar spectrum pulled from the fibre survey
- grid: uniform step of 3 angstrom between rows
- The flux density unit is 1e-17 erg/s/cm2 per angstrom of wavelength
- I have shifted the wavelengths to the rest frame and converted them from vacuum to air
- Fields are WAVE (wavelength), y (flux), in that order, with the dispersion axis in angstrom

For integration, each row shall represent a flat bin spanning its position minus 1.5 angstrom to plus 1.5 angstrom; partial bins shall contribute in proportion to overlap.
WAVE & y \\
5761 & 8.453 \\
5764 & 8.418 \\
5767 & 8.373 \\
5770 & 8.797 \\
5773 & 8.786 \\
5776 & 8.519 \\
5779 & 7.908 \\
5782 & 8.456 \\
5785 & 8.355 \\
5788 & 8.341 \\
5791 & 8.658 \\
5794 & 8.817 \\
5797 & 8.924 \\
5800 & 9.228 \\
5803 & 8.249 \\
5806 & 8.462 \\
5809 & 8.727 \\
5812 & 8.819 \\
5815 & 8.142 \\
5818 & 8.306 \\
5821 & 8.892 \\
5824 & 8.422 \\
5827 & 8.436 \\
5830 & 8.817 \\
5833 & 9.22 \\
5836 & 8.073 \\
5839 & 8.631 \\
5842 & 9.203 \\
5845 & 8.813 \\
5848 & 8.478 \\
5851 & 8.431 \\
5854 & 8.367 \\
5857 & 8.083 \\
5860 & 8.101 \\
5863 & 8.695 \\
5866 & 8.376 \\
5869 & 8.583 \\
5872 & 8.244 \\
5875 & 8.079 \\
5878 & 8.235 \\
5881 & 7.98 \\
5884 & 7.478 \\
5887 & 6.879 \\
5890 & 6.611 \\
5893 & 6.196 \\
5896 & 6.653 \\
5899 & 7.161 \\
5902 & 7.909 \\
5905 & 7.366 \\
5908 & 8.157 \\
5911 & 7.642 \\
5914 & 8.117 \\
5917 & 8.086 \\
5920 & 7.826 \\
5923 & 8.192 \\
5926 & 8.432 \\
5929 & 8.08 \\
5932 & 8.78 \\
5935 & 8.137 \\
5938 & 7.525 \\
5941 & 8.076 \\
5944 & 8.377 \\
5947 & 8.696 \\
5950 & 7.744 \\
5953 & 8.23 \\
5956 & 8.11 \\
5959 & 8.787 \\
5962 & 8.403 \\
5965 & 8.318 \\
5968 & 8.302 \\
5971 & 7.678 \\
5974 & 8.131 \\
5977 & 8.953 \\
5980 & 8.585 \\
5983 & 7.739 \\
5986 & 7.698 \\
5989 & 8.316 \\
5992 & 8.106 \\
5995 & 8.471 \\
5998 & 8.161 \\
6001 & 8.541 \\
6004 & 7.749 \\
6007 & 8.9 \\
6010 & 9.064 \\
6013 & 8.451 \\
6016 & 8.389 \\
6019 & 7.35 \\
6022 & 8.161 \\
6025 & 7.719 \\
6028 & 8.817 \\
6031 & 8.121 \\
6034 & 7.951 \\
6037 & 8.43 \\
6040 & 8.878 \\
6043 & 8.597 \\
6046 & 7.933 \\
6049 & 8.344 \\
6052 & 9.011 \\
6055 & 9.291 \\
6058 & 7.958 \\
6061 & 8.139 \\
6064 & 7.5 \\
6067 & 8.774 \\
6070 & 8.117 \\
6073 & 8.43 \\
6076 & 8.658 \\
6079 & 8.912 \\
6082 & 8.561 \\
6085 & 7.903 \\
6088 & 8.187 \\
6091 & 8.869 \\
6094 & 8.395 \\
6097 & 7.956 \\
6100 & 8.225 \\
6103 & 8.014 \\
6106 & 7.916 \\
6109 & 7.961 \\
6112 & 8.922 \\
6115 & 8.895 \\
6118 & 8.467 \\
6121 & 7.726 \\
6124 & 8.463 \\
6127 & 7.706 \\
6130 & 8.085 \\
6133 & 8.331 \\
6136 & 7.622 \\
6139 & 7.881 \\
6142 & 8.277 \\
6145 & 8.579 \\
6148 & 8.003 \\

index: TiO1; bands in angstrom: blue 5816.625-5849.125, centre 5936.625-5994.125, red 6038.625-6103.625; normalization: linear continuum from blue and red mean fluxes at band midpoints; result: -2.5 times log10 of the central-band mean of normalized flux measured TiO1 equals 0.04 mag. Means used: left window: 8.67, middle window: 8.2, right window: 8.4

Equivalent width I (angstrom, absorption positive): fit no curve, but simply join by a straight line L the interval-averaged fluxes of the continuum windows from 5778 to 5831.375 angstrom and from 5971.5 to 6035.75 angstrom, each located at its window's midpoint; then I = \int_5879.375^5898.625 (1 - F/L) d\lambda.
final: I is 3.3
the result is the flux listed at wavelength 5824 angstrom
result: 8.422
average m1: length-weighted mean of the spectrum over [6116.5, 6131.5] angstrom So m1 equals 8.09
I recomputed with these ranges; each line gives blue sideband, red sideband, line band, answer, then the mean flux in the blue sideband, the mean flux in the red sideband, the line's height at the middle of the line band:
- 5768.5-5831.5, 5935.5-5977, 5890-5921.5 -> 3.2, 8.57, 8.21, 8.33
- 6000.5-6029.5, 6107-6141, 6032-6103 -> -1.2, 8.31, 8.18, 8.25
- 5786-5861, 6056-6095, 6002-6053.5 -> 0.3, 8.59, 8.35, 8.4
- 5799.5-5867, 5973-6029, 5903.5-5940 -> 1.6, 8.56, 8.28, 8.41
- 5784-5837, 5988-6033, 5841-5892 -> 2.4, 8.61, 8.28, 8.52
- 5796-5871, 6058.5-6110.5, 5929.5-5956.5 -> 0.8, 8.57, 8.26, 8.44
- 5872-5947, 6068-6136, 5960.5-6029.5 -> -2.2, 7.78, 8.29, 8.01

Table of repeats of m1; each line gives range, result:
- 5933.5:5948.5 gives 8.16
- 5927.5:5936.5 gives 8.33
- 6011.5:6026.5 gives 8.01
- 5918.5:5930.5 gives 8.13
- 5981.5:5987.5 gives 7.72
